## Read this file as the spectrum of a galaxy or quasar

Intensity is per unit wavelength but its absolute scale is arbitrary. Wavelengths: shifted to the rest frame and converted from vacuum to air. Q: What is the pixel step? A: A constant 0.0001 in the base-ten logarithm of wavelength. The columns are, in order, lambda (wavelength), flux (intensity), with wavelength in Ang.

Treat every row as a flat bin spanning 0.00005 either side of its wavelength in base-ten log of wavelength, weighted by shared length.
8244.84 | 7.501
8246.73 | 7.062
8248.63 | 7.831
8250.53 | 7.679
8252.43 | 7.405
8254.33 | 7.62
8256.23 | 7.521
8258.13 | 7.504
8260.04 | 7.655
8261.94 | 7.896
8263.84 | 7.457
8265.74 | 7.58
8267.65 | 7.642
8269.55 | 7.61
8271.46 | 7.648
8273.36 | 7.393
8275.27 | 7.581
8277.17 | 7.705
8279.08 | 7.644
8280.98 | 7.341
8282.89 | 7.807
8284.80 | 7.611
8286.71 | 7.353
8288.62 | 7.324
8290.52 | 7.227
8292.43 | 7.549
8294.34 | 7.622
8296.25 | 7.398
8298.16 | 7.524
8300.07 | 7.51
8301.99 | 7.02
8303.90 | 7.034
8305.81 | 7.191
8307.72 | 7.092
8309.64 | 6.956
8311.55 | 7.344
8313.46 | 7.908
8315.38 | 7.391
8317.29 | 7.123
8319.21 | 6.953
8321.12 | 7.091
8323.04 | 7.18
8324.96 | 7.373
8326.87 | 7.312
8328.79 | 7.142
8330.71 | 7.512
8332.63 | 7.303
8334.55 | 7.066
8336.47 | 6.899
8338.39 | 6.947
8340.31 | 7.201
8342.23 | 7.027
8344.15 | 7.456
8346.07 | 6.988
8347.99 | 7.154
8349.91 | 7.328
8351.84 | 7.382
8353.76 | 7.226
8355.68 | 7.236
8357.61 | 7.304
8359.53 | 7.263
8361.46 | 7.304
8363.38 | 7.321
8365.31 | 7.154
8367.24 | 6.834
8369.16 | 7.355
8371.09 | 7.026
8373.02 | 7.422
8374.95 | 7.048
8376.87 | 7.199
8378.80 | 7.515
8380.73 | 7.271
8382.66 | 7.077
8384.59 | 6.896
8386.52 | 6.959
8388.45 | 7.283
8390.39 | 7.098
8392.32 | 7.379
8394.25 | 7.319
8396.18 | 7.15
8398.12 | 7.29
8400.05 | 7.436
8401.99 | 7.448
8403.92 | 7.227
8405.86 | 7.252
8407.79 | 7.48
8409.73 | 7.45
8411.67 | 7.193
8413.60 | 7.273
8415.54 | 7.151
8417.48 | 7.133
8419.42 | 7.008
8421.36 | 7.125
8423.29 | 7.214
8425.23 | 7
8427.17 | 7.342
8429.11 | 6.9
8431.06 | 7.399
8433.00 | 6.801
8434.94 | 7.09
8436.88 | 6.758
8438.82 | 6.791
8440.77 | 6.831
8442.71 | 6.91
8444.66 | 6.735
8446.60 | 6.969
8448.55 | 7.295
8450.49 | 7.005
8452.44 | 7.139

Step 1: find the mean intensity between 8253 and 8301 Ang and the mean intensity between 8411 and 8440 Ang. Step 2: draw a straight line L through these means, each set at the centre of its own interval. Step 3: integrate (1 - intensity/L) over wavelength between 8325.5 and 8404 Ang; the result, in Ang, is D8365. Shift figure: 0.58 Ang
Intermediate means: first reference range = 7.55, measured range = 7.21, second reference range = 7.08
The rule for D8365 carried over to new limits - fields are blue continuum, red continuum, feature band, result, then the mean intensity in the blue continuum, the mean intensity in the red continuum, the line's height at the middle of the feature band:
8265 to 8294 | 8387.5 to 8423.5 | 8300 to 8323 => 0.8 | 7.54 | 7.26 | 7.47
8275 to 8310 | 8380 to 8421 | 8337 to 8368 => 0.5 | 7.4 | 7.22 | 7.3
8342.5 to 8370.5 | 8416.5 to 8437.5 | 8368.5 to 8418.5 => -0.7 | 7.23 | 7.08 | 7.15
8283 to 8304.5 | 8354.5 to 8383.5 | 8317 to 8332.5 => 0.2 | 7.4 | 7.22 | 7.33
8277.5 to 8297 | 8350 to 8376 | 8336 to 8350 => 0.3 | 7.5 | 7.22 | 7.3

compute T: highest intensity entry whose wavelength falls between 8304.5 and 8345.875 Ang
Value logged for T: 7.908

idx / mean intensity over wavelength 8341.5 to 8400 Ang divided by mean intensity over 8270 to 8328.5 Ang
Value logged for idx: 0.98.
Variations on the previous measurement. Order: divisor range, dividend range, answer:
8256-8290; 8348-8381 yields 0.96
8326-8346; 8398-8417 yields 1.02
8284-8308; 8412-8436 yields 0.97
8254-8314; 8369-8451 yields 0.96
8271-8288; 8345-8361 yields 0.96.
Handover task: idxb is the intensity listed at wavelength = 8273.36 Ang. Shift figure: 7.393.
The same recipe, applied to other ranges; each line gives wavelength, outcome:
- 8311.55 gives 7.344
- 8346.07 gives 6.988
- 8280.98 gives 7.341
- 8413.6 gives 7.273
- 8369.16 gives 7.355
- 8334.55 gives 7.066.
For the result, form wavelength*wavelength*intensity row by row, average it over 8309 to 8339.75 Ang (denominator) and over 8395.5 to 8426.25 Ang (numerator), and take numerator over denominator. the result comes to 1.02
